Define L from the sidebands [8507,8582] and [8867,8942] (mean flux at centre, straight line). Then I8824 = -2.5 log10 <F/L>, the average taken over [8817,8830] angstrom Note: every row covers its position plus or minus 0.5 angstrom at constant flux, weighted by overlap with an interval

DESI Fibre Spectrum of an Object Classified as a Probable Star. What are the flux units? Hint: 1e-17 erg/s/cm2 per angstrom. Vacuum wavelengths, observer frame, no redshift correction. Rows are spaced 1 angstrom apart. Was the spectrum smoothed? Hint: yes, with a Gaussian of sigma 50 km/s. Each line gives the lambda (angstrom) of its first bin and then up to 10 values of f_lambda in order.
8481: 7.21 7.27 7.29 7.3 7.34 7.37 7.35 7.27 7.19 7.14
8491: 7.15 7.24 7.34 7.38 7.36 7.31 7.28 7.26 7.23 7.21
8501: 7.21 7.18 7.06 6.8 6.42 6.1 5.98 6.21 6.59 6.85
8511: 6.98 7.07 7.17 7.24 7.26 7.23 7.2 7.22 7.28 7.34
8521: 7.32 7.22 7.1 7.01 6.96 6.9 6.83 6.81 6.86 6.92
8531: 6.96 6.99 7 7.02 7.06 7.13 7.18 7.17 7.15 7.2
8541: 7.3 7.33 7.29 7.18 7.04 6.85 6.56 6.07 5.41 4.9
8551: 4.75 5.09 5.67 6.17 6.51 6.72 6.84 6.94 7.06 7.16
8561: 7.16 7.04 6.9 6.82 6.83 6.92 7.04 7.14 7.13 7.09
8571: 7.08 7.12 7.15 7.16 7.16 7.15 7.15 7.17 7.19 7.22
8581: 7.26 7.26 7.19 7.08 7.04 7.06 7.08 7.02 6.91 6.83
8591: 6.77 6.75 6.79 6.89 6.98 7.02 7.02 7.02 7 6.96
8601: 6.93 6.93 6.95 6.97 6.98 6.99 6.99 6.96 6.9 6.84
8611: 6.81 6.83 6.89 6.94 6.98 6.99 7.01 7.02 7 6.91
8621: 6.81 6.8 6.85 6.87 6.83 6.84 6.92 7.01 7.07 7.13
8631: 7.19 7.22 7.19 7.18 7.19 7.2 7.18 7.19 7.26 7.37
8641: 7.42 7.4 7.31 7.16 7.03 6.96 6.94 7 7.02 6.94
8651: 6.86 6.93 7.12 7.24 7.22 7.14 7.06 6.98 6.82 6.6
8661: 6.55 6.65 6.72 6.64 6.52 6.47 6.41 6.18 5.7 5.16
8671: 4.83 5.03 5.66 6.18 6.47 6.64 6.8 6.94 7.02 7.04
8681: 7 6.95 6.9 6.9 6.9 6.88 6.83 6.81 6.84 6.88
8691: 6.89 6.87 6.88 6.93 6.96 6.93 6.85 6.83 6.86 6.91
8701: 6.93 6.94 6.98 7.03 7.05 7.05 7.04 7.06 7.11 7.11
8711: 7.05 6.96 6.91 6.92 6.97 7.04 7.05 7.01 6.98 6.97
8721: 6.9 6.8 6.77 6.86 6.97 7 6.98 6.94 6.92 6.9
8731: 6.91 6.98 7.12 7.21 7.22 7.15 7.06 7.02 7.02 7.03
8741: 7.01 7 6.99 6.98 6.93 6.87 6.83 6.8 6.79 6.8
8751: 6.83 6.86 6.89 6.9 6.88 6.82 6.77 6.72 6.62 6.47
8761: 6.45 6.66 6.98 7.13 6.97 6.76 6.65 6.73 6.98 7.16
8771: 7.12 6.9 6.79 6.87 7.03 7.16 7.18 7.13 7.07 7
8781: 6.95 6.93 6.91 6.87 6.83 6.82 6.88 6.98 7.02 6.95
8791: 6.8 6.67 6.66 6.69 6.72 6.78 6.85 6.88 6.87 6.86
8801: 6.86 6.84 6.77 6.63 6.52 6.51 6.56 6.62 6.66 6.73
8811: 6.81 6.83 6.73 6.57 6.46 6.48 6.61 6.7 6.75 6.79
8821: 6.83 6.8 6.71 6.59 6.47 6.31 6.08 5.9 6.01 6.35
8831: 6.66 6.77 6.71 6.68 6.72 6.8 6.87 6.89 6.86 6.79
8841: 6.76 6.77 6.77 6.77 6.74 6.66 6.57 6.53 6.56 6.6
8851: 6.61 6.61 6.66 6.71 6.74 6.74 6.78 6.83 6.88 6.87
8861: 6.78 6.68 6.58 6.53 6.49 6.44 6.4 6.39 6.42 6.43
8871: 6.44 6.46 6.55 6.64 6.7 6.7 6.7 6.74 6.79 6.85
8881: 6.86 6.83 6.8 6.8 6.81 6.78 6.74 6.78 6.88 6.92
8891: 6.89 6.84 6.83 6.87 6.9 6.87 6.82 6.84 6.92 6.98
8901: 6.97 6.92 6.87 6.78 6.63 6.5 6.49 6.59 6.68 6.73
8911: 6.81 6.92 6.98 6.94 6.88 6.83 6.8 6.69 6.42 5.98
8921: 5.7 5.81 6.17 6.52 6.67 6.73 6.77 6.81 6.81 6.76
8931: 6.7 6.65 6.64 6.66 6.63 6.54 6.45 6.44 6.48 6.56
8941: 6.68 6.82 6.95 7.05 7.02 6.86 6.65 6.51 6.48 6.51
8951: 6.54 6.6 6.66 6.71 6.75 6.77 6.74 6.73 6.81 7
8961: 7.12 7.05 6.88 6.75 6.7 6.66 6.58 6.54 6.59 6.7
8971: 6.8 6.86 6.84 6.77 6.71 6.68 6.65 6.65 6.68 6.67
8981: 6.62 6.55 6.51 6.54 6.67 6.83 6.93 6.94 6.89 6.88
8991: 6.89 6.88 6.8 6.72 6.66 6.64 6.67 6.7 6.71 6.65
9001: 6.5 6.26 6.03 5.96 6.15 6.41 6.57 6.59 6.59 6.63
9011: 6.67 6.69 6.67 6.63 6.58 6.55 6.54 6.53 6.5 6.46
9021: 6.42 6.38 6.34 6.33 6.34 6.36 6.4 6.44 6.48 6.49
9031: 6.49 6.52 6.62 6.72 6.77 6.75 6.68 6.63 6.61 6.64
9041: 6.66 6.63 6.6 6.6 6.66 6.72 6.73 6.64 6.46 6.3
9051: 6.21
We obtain 0.038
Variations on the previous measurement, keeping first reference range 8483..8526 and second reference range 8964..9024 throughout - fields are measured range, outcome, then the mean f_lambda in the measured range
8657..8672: 0.11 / 6.29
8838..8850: 0.01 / 6.71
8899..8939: 0.01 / 6.64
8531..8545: -0.01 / 7.14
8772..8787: -0.02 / 6.96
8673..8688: 0.02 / 6.78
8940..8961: -0.01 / 6.75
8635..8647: -0.04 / 7.21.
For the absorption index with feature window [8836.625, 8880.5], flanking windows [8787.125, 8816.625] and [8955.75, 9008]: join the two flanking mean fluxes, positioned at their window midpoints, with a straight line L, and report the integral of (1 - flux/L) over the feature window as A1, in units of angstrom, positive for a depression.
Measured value 0.35 angstrom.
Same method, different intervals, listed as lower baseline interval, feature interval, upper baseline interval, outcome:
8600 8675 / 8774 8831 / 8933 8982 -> 0.32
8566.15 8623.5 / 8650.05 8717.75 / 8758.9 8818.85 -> 1.54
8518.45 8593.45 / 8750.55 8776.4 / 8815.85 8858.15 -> -0.55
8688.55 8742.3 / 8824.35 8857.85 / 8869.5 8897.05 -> 0.93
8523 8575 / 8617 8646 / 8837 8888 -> -1.36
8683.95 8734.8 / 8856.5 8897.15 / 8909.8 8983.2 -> 0.25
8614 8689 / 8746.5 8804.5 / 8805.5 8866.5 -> -1.33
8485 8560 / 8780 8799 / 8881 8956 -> -0.24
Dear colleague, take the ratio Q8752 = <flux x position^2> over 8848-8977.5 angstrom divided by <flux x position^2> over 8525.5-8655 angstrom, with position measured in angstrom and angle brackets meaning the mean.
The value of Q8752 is 1.0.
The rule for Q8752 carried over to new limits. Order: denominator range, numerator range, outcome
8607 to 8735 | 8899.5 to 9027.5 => 1.03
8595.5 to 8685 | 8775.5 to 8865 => 1.02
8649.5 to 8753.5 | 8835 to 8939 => 1.02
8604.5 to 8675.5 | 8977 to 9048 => 1.05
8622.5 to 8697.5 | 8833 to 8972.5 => 1.04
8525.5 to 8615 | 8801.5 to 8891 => 1.03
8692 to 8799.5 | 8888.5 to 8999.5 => 1.01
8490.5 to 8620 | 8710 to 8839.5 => 1.04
